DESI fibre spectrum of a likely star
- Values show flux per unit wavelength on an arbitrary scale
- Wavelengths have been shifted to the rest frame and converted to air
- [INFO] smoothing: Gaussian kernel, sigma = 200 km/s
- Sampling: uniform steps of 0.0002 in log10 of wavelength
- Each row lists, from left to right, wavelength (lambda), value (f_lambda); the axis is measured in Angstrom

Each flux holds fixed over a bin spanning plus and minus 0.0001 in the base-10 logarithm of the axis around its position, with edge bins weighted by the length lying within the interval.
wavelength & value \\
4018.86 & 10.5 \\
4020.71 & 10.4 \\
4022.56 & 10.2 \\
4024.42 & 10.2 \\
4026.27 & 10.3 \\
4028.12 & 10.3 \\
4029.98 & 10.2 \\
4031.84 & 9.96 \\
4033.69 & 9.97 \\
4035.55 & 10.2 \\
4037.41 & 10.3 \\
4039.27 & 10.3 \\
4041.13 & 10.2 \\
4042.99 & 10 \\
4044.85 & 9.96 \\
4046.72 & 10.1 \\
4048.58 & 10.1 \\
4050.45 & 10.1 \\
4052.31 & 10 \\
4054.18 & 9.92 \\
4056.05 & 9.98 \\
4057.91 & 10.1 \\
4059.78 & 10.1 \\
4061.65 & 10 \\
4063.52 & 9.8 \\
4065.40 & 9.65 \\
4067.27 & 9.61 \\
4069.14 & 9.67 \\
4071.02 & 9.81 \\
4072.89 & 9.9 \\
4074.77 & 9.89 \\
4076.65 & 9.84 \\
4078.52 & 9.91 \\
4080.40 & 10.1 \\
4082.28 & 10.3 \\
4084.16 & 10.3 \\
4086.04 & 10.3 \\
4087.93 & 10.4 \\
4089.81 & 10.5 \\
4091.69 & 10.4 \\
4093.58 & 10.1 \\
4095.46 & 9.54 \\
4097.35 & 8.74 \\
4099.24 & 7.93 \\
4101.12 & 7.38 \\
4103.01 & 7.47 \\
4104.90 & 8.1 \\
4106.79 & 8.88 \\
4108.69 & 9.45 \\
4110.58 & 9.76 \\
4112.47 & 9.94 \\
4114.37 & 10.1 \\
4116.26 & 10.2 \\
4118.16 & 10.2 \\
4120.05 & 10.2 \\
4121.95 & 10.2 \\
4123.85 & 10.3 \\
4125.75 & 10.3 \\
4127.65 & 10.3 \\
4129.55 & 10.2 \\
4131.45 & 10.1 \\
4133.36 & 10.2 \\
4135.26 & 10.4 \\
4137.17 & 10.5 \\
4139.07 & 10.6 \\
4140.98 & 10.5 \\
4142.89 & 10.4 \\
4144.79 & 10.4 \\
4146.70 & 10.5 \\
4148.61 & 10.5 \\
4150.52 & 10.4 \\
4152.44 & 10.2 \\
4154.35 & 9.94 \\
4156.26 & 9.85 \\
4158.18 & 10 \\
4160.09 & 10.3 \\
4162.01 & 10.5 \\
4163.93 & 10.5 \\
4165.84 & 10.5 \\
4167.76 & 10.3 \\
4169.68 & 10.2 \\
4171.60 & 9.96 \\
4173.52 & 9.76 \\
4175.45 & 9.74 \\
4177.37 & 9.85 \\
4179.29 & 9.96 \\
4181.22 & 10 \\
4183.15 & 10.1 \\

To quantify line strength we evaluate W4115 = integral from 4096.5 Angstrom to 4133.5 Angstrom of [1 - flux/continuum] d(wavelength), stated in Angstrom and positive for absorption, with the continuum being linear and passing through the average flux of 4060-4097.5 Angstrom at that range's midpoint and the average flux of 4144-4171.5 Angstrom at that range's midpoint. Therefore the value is 2.3 Angstrom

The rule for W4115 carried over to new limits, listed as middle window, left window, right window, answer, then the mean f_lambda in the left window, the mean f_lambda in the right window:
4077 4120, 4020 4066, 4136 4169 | 2.8 Angstrom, 10.1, 10.3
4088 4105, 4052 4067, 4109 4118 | 1.6 Angstrom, 9.92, 9.98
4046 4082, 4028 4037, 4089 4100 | -0.4 Angstrom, 10.1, 9.55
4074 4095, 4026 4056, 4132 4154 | 0.1 Angstrom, 10.1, 10.4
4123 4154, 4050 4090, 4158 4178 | -0.7 Angstrom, 10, 10.2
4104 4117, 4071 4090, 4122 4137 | 0.9 Angstrom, 10.1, 10.3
